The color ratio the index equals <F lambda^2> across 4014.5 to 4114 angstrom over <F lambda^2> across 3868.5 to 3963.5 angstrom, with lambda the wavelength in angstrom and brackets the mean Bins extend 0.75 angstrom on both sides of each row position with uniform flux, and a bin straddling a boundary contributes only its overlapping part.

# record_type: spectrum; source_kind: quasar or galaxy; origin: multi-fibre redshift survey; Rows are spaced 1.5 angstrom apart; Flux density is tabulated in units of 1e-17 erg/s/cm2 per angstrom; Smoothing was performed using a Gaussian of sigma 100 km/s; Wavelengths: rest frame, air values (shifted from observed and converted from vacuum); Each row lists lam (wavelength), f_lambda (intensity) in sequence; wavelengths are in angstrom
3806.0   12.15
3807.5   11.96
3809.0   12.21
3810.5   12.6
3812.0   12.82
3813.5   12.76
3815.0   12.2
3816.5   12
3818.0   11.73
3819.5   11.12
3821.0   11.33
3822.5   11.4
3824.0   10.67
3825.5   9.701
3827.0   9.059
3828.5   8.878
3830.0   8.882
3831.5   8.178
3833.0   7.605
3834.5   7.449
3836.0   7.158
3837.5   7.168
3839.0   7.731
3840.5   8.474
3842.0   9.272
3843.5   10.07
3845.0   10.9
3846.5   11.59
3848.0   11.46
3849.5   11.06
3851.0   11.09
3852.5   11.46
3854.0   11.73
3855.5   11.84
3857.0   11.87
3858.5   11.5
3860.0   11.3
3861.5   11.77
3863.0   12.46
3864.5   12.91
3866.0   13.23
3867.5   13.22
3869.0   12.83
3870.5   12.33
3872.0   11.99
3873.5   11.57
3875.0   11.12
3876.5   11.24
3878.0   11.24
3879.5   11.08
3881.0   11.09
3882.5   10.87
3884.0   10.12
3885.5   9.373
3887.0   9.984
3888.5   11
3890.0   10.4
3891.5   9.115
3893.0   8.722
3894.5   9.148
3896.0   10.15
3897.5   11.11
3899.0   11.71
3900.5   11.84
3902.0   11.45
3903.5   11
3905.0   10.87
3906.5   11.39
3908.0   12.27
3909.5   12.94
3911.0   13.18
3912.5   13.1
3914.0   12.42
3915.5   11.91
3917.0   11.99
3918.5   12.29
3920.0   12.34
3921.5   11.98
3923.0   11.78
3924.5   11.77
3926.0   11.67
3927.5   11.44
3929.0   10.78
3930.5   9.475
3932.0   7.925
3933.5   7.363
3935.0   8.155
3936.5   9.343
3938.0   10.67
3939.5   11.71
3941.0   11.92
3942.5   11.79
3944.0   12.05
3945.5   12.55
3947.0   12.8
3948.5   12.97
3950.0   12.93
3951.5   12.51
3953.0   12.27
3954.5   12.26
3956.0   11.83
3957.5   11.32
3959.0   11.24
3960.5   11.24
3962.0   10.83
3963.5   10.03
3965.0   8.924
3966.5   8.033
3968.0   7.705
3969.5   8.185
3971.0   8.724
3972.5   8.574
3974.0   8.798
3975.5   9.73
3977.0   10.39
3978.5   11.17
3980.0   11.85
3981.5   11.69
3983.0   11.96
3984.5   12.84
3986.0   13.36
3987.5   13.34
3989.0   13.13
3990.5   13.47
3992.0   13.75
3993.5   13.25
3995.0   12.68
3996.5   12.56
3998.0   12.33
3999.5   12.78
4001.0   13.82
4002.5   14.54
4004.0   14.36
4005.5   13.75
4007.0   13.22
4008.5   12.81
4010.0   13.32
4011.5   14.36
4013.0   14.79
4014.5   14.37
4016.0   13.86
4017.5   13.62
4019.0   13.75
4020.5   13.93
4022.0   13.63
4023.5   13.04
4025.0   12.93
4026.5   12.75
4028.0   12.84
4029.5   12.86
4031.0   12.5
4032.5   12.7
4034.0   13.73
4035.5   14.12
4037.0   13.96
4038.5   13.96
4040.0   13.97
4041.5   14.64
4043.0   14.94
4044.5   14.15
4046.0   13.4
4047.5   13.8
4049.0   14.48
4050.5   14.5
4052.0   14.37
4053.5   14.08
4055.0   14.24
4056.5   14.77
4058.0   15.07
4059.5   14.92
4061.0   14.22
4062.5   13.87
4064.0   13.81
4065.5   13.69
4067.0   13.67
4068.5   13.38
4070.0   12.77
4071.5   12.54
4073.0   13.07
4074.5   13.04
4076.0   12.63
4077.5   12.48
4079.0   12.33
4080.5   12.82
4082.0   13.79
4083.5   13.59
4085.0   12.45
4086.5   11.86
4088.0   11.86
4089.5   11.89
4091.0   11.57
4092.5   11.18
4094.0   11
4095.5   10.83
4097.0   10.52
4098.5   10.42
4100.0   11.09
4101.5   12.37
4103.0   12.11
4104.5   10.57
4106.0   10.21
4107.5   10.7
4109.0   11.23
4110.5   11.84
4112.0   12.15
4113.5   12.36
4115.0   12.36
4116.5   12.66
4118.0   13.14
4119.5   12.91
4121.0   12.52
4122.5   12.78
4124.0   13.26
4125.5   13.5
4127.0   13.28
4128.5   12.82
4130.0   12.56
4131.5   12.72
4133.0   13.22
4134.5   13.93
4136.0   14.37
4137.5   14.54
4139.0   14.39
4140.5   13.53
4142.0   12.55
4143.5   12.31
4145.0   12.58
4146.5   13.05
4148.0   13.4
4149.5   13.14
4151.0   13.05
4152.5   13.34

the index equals 1.2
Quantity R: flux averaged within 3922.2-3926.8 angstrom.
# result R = 11.7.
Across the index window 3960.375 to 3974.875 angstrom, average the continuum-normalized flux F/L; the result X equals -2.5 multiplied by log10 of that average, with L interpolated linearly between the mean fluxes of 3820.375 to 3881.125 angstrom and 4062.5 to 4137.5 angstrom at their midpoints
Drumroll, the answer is 0.26 mag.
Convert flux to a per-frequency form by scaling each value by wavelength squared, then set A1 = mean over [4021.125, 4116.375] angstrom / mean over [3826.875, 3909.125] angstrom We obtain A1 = 1.34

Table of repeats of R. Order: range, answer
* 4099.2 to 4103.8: 11.8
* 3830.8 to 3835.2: 7.74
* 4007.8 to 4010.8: 13.1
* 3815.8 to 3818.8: 11.9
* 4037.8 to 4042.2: 14.2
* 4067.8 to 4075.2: 13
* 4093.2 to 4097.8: 10.8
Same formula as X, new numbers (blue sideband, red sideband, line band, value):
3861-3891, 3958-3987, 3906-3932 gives -0.08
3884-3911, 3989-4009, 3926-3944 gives 0.15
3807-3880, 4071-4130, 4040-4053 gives -0.20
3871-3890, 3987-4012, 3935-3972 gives 0.14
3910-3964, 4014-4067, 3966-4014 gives 0.06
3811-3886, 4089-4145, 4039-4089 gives -0.14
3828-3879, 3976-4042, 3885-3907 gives 0.09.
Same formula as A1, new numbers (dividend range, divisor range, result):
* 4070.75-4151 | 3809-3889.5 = 1.31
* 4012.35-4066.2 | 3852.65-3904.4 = 1.34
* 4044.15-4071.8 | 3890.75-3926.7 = 1.31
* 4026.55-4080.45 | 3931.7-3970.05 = 1.34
